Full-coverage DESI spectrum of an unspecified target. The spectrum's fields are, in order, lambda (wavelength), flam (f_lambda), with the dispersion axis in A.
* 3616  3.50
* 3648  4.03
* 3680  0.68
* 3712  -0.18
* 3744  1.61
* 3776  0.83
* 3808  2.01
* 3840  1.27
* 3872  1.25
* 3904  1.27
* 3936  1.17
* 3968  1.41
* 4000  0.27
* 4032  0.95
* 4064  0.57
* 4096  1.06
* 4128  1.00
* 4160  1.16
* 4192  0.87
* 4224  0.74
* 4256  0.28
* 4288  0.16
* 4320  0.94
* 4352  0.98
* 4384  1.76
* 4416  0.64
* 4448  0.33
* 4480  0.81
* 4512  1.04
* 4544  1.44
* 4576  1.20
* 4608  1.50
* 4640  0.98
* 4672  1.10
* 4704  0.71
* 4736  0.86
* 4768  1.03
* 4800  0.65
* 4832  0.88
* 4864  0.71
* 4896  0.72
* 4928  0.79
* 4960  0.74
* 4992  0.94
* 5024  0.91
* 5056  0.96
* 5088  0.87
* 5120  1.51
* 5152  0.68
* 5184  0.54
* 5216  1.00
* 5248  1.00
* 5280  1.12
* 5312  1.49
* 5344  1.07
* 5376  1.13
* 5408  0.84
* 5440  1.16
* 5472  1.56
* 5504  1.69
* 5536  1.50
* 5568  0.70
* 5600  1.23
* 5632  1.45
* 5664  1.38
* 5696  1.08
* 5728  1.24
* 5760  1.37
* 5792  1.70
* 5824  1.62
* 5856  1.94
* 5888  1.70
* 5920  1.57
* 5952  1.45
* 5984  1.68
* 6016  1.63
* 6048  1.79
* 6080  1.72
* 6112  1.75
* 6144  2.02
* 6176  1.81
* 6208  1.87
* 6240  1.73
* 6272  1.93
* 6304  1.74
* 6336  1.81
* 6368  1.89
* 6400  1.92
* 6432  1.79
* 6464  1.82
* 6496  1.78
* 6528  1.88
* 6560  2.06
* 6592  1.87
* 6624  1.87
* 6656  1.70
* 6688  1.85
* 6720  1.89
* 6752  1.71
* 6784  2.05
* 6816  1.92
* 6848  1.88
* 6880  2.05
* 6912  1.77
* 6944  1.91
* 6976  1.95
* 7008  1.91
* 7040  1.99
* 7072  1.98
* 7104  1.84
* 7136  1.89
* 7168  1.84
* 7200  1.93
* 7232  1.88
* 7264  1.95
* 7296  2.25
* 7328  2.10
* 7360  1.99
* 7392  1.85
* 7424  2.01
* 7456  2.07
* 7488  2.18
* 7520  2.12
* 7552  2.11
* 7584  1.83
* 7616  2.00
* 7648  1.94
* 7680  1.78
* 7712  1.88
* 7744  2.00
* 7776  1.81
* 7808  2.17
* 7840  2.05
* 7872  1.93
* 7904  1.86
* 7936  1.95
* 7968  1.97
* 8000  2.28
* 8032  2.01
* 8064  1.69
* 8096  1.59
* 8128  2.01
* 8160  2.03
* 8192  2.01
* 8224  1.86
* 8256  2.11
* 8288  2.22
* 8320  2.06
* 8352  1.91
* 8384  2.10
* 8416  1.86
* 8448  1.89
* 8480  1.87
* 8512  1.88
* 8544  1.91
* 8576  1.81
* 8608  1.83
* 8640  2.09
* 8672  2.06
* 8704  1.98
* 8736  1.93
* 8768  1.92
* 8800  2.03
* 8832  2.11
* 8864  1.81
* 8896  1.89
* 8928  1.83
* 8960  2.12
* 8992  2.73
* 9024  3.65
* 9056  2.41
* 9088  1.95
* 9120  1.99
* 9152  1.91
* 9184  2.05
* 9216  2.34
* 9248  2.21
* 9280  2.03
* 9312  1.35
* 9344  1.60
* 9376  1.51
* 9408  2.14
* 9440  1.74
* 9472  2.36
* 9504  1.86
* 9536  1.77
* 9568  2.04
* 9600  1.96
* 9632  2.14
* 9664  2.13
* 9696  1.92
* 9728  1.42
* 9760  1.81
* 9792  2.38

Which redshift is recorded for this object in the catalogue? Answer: 0.37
